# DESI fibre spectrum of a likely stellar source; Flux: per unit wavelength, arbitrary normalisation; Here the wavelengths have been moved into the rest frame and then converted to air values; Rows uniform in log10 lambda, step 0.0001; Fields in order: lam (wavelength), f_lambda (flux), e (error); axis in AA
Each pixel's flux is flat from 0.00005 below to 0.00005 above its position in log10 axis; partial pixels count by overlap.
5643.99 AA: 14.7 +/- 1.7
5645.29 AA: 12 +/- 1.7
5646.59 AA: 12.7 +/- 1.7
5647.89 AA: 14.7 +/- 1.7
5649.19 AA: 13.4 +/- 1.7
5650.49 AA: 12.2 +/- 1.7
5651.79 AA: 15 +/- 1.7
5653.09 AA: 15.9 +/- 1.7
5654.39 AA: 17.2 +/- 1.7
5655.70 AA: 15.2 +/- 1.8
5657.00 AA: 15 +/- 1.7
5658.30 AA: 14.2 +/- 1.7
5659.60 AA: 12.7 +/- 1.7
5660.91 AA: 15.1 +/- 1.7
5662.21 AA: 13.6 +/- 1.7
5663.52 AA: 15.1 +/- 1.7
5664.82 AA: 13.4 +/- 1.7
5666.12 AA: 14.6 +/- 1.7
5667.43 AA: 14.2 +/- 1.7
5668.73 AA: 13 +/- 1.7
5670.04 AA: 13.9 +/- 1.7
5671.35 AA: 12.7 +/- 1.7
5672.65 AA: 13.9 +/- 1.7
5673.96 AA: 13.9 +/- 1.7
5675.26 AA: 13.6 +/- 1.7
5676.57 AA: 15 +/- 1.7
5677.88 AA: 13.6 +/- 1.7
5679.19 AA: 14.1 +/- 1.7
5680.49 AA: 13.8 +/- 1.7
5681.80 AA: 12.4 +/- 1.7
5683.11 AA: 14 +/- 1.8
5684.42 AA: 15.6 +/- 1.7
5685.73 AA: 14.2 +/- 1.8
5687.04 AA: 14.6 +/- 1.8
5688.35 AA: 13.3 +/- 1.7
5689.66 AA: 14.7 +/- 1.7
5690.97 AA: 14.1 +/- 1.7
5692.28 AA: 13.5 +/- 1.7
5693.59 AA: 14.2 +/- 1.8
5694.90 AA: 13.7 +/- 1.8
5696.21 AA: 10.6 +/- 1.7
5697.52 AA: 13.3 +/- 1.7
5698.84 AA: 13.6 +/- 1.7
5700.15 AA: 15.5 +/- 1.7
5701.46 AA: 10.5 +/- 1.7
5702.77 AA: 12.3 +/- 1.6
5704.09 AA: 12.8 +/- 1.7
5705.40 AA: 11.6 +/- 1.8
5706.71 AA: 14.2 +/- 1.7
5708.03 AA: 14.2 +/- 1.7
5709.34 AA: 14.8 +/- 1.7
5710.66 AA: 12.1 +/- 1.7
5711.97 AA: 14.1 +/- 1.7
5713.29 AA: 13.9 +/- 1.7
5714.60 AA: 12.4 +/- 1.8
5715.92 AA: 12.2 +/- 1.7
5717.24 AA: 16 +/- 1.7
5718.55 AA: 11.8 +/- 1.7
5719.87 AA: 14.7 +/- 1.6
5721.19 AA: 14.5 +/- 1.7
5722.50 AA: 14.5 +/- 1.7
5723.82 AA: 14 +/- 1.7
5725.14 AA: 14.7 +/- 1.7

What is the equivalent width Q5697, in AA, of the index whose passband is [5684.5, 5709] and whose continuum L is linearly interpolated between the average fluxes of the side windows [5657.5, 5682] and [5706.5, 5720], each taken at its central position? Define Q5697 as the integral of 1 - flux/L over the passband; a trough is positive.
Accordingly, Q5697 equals 0.5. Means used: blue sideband 13.9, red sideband 13.6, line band 13.5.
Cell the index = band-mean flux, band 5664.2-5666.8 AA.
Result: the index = 14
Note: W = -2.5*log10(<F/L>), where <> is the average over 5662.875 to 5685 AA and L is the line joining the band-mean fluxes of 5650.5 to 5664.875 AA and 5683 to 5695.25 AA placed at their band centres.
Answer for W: 0.04 mag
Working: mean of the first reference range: 14.7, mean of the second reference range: 14.2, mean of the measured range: 13.9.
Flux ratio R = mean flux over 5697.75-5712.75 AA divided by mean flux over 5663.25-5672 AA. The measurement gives 1.0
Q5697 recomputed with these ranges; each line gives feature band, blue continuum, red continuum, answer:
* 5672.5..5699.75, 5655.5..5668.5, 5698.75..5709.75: -0.28 AA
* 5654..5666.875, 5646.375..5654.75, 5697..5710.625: -0.30 AA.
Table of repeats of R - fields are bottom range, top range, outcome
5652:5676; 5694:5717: 0.92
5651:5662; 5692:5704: 0.87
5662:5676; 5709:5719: 0.97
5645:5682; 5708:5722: 0.97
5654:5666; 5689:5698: 0.92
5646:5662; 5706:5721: 0.95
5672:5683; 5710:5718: 0.97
